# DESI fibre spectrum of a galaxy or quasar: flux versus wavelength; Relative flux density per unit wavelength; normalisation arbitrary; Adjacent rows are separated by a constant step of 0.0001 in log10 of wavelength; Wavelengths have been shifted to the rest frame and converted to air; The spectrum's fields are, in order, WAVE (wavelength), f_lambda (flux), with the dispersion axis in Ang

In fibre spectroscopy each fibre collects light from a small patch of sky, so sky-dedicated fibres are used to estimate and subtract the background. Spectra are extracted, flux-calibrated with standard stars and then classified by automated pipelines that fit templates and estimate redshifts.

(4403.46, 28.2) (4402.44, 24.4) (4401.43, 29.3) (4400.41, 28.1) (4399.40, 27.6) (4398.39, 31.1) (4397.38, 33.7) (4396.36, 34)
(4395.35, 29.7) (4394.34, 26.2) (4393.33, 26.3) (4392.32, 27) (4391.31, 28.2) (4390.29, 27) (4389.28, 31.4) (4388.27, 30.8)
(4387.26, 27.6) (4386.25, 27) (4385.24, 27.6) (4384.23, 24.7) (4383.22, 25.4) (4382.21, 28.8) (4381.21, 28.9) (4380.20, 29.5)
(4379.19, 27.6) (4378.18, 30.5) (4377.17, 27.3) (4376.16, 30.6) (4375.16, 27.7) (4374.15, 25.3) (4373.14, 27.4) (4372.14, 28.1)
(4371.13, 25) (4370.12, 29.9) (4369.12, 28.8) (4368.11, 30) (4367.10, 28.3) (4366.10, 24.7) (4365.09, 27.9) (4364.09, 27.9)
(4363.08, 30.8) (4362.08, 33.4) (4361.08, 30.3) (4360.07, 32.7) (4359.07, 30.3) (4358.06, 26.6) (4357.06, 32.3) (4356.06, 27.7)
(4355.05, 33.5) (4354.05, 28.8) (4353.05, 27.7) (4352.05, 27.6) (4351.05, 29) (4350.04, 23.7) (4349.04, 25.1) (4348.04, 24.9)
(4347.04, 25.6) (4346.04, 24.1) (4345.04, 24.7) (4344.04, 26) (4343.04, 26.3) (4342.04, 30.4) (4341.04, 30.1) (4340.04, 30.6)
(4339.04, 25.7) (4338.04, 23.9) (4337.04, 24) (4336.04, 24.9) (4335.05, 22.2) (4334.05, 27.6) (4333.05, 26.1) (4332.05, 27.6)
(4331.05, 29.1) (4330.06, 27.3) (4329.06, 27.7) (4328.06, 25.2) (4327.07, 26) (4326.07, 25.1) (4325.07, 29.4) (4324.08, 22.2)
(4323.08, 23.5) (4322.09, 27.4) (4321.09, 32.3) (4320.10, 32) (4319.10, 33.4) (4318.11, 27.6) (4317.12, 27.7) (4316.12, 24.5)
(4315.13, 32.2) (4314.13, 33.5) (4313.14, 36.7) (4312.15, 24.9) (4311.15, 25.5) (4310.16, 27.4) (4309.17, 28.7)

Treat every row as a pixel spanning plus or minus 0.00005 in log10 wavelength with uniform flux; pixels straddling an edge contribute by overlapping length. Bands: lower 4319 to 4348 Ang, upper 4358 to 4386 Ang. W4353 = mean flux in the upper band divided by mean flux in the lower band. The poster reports 1.1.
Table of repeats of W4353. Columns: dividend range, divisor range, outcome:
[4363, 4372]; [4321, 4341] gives 1.06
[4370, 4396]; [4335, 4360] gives 1.03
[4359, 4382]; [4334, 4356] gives 1.08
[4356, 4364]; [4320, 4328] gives 1.14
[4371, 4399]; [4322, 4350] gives 1.09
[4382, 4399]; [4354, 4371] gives 0.97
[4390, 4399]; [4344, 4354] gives 1.13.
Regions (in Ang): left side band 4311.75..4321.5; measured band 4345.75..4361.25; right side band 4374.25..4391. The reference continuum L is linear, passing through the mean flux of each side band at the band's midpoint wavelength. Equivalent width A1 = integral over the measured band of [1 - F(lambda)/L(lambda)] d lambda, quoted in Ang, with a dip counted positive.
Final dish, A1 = 0.6 Ang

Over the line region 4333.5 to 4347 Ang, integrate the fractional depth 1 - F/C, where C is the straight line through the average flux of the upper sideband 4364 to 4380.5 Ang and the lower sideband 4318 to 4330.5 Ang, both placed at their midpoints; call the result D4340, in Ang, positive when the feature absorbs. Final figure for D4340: 0.8 Ang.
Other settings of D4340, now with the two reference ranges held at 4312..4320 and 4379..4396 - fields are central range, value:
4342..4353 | 1.2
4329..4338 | 1.1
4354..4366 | -0.5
